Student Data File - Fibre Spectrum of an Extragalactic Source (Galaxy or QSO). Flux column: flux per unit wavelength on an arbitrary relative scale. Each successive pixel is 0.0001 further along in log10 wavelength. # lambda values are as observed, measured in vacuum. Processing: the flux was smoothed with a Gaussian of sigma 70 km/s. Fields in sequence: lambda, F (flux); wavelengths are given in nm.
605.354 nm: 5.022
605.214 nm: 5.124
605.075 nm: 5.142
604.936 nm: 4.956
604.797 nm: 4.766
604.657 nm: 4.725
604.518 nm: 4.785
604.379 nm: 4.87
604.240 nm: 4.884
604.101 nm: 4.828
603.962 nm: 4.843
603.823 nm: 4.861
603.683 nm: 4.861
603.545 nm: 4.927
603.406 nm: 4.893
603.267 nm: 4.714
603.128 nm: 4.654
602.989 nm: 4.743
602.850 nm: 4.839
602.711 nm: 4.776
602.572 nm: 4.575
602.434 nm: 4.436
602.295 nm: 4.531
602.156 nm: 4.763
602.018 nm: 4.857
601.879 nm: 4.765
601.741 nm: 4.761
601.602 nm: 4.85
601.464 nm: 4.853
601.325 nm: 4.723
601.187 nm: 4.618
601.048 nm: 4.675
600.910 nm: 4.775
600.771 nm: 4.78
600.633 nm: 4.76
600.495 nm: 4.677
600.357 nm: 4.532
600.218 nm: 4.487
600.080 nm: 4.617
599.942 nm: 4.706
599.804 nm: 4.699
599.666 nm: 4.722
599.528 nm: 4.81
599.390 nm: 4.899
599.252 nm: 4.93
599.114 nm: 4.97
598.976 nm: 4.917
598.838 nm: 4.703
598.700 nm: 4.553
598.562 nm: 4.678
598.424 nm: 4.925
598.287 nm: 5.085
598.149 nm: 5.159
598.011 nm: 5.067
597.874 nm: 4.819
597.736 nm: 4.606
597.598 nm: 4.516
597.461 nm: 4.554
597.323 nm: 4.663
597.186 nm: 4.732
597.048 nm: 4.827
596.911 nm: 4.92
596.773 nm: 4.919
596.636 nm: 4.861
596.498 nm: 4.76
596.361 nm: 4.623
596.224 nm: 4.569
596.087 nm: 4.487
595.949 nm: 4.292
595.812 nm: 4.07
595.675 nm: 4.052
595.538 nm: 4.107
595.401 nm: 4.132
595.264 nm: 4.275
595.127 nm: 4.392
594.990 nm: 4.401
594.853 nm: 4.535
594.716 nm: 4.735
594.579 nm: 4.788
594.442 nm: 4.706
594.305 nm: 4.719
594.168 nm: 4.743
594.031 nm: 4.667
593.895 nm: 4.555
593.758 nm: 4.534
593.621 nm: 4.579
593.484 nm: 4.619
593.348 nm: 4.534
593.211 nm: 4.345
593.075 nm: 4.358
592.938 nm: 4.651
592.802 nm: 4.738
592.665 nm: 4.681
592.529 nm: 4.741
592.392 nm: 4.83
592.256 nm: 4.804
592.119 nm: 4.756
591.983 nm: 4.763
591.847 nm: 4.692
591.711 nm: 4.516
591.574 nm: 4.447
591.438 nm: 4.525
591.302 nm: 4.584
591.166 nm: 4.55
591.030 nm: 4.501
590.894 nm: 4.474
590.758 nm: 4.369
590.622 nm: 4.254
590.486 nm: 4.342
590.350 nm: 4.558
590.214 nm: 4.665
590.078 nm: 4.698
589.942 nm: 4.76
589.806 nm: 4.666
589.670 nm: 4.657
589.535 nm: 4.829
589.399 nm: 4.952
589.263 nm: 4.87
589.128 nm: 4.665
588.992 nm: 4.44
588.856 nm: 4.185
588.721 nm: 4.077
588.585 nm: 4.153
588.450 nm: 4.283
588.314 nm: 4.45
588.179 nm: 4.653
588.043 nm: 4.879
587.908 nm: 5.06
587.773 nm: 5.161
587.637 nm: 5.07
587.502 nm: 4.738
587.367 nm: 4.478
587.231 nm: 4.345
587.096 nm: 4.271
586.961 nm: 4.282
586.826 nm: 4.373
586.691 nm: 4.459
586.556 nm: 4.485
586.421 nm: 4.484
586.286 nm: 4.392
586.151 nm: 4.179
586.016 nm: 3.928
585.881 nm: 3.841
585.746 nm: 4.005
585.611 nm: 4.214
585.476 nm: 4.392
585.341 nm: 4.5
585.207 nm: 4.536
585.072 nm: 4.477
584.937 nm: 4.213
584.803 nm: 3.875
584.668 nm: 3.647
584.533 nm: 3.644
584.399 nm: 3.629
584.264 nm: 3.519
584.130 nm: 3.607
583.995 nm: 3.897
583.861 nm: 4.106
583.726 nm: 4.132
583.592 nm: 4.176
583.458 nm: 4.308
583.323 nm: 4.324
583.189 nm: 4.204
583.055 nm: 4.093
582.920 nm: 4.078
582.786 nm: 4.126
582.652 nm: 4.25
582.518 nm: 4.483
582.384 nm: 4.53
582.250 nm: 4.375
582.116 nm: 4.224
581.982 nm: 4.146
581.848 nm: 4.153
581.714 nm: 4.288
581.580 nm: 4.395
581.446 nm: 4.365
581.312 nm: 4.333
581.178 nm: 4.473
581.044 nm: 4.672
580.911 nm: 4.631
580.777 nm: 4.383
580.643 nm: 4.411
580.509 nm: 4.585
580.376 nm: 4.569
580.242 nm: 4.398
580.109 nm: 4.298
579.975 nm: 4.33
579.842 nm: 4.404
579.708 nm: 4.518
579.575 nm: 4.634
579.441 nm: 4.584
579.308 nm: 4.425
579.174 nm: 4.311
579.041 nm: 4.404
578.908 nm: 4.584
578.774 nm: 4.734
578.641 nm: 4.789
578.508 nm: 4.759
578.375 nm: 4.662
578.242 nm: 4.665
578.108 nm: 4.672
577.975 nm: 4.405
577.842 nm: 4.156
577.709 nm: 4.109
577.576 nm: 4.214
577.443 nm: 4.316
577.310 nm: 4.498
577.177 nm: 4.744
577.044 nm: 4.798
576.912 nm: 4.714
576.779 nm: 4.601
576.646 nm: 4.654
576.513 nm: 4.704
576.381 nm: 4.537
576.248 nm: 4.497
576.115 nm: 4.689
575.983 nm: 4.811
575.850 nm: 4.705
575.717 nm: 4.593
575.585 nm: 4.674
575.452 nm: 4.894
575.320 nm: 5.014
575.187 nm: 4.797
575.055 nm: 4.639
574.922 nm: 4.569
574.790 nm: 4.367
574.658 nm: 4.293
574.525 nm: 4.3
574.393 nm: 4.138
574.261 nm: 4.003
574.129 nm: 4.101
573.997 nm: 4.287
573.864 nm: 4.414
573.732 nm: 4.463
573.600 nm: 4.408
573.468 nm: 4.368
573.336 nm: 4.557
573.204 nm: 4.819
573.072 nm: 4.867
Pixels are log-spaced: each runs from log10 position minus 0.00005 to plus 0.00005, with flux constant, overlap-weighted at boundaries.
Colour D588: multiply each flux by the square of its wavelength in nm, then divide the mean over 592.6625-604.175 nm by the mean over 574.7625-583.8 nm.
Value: 1.12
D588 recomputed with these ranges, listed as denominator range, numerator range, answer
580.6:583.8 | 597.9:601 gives 1.18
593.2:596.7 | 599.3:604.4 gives 1.08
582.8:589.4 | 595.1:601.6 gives 1.13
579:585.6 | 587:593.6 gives 1.11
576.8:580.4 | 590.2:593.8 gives 1.06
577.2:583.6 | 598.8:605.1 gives 1.16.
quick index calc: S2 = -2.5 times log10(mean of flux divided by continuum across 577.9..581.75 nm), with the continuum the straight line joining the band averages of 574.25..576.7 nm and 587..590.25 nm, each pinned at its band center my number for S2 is 0.02 mag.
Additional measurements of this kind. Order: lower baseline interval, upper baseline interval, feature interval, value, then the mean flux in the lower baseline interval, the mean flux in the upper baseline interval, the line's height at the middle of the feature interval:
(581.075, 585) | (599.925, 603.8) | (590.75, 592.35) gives -0.05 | 4.13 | 4.72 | 4.4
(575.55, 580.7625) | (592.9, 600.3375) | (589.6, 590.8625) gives 0.01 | 4.54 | 4.64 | 4.61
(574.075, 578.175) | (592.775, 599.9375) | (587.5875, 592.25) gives 0.00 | 4.52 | 4.64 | 4.61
